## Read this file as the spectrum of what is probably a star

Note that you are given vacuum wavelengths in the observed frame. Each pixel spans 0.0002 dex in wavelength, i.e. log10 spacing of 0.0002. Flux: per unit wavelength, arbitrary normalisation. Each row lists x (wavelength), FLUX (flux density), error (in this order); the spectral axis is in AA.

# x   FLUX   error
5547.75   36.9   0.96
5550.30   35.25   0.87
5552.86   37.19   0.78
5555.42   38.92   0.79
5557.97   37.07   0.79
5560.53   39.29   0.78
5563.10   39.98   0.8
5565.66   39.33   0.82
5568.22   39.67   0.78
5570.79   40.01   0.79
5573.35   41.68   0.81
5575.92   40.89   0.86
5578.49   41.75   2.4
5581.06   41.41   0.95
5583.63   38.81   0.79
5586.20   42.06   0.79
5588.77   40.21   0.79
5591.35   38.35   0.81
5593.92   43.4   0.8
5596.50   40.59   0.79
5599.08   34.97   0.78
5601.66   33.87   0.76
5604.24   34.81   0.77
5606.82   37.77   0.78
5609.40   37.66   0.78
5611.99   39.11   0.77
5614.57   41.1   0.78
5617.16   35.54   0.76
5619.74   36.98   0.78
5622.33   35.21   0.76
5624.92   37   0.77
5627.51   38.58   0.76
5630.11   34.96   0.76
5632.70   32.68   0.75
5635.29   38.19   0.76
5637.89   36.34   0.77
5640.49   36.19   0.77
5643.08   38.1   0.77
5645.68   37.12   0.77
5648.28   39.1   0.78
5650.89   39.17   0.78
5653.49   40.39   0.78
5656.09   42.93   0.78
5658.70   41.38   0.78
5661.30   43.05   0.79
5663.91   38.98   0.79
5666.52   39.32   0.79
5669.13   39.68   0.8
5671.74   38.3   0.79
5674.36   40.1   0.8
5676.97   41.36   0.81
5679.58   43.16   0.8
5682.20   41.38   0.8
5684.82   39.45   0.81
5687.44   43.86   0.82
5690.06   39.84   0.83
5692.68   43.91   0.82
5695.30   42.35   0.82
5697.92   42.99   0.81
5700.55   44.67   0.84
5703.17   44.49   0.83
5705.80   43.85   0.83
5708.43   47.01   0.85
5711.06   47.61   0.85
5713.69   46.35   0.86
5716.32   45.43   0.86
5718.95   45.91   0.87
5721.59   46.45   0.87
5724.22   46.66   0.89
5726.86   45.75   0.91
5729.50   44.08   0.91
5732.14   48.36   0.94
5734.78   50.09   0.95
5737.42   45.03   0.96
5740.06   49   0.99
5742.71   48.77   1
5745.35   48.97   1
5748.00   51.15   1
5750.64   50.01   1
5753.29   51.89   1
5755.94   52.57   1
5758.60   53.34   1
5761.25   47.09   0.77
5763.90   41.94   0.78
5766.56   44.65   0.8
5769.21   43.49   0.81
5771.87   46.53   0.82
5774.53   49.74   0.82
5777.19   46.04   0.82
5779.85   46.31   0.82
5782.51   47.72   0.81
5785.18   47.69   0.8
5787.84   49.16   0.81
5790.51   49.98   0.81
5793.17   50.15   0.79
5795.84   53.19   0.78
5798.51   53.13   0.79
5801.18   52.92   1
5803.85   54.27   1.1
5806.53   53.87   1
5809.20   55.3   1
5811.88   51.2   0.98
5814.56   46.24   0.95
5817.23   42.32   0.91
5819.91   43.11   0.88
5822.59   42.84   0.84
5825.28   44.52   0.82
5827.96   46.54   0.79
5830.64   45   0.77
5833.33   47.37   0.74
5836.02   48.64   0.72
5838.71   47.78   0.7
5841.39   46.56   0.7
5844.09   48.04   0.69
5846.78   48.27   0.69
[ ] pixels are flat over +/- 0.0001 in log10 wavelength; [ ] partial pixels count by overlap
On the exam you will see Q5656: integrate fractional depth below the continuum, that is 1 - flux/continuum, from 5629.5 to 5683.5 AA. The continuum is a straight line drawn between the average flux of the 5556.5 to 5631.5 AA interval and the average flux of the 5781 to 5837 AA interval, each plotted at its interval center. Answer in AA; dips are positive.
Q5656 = 3.2 AA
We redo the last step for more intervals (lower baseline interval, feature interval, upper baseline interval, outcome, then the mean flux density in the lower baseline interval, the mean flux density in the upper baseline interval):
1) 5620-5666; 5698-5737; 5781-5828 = -2.5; 38.2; 49.2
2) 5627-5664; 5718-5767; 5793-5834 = -4.0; 38.5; 48.9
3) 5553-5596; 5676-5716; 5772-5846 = 0.8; 40.1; 48.5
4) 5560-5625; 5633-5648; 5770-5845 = 1.5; 38.9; 48.4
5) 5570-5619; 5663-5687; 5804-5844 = 1.0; 39.1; 47.5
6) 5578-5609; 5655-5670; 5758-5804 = 0.5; 38.9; 48.5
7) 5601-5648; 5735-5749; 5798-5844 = -1.6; 36.8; 48.2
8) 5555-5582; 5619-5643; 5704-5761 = 3.8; 40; 48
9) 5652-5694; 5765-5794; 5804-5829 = -0.9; 41.1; 47.7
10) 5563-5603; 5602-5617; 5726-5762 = 1.3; 39.8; 49.1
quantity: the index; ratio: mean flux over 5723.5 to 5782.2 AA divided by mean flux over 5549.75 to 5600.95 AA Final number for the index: 1.21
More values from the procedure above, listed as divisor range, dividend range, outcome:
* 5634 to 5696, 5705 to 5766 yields 1.19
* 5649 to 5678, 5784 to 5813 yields 1.29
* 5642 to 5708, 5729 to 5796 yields 1.17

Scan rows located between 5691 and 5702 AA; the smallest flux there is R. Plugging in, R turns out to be 42.35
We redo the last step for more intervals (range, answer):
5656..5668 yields 38.98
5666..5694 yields 38.3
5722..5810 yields 41.94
